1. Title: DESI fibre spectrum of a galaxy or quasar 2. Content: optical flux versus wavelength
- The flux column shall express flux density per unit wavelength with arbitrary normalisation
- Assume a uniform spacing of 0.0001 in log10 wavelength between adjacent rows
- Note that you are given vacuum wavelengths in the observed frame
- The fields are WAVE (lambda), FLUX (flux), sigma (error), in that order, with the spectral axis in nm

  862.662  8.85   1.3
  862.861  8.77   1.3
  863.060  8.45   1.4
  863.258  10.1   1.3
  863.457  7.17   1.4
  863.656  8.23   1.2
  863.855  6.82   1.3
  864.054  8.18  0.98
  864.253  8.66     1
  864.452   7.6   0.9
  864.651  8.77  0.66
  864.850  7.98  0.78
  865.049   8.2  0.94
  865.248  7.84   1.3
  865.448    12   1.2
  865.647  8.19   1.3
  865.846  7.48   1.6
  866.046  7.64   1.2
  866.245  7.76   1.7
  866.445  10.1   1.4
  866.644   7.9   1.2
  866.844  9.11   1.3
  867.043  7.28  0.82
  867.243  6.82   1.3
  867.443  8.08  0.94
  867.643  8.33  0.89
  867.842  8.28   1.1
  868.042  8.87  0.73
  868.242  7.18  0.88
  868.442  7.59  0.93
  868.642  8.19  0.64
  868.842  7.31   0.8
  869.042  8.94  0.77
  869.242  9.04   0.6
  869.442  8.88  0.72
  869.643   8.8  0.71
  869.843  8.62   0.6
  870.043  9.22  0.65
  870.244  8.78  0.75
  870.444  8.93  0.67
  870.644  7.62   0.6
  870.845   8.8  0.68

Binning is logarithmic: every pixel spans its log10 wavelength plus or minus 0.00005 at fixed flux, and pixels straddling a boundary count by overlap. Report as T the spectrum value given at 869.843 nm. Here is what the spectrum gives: 8.62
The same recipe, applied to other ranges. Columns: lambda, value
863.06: 8.45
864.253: 8.66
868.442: 7.59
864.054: 8.18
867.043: 7.28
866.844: 9.11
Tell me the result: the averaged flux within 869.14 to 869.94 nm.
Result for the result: 8.83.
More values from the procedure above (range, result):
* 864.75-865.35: 8.01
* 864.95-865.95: 8.73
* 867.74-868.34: 8.12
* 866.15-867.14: 8.44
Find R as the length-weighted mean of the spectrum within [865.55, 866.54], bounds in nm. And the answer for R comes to 8.22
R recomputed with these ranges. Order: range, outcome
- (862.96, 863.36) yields 9.27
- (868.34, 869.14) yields 8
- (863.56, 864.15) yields 7.74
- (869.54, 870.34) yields 8.85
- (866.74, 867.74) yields 7.92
